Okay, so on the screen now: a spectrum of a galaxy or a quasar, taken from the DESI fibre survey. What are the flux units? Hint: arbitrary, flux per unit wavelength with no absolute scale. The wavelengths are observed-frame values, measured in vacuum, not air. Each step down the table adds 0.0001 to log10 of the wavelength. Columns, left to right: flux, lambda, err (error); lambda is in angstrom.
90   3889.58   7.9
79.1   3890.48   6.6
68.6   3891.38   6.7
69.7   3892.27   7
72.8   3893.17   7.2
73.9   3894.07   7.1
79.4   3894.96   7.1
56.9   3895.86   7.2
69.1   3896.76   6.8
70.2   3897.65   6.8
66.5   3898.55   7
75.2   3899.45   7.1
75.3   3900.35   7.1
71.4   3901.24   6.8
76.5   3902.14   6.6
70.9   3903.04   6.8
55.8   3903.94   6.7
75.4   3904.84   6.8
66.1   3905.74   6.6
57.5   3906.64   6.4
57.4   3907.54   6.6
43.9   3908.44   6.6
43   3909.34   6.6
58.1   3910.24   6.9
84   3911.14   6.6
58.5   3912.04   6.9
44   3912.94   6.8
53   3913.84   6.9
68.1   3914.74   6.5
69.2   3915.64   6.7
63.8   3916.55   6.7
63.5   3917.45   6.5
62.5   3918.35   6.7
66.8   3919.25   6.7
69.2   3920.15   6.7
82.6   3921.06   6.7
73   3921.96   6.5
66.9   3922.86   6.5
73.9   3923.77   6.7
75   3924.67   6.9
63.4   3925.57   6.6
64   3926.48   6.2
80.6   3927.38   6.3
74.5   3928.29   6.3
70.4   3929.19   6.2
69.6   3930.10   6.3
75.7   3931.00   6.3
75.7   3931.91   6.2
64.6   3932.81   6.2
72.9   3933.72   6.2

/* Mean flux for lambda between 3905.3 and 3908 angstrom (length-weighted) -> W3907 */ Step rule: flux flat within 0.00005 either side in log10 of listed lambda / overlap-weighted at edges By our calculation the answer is 60.2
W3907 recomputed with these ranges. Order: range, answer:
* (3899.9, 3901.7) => 73.6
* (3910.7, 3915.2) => 61.6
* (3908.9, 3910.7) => 50.8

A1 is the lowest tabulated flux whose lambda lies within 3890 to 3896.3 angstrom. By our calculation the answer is 56.9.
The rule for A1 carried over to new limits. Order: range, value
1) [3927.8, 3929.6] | 70.4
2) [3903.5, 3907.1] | 55.8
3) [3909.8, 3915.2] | 44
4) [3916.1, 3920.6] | 62.5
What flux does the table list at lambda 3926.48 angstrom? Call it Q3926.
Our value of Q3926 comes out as 64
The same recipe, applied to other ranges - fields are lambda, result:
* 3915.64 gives 69.2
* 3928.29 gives 74.5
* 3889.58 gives 90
